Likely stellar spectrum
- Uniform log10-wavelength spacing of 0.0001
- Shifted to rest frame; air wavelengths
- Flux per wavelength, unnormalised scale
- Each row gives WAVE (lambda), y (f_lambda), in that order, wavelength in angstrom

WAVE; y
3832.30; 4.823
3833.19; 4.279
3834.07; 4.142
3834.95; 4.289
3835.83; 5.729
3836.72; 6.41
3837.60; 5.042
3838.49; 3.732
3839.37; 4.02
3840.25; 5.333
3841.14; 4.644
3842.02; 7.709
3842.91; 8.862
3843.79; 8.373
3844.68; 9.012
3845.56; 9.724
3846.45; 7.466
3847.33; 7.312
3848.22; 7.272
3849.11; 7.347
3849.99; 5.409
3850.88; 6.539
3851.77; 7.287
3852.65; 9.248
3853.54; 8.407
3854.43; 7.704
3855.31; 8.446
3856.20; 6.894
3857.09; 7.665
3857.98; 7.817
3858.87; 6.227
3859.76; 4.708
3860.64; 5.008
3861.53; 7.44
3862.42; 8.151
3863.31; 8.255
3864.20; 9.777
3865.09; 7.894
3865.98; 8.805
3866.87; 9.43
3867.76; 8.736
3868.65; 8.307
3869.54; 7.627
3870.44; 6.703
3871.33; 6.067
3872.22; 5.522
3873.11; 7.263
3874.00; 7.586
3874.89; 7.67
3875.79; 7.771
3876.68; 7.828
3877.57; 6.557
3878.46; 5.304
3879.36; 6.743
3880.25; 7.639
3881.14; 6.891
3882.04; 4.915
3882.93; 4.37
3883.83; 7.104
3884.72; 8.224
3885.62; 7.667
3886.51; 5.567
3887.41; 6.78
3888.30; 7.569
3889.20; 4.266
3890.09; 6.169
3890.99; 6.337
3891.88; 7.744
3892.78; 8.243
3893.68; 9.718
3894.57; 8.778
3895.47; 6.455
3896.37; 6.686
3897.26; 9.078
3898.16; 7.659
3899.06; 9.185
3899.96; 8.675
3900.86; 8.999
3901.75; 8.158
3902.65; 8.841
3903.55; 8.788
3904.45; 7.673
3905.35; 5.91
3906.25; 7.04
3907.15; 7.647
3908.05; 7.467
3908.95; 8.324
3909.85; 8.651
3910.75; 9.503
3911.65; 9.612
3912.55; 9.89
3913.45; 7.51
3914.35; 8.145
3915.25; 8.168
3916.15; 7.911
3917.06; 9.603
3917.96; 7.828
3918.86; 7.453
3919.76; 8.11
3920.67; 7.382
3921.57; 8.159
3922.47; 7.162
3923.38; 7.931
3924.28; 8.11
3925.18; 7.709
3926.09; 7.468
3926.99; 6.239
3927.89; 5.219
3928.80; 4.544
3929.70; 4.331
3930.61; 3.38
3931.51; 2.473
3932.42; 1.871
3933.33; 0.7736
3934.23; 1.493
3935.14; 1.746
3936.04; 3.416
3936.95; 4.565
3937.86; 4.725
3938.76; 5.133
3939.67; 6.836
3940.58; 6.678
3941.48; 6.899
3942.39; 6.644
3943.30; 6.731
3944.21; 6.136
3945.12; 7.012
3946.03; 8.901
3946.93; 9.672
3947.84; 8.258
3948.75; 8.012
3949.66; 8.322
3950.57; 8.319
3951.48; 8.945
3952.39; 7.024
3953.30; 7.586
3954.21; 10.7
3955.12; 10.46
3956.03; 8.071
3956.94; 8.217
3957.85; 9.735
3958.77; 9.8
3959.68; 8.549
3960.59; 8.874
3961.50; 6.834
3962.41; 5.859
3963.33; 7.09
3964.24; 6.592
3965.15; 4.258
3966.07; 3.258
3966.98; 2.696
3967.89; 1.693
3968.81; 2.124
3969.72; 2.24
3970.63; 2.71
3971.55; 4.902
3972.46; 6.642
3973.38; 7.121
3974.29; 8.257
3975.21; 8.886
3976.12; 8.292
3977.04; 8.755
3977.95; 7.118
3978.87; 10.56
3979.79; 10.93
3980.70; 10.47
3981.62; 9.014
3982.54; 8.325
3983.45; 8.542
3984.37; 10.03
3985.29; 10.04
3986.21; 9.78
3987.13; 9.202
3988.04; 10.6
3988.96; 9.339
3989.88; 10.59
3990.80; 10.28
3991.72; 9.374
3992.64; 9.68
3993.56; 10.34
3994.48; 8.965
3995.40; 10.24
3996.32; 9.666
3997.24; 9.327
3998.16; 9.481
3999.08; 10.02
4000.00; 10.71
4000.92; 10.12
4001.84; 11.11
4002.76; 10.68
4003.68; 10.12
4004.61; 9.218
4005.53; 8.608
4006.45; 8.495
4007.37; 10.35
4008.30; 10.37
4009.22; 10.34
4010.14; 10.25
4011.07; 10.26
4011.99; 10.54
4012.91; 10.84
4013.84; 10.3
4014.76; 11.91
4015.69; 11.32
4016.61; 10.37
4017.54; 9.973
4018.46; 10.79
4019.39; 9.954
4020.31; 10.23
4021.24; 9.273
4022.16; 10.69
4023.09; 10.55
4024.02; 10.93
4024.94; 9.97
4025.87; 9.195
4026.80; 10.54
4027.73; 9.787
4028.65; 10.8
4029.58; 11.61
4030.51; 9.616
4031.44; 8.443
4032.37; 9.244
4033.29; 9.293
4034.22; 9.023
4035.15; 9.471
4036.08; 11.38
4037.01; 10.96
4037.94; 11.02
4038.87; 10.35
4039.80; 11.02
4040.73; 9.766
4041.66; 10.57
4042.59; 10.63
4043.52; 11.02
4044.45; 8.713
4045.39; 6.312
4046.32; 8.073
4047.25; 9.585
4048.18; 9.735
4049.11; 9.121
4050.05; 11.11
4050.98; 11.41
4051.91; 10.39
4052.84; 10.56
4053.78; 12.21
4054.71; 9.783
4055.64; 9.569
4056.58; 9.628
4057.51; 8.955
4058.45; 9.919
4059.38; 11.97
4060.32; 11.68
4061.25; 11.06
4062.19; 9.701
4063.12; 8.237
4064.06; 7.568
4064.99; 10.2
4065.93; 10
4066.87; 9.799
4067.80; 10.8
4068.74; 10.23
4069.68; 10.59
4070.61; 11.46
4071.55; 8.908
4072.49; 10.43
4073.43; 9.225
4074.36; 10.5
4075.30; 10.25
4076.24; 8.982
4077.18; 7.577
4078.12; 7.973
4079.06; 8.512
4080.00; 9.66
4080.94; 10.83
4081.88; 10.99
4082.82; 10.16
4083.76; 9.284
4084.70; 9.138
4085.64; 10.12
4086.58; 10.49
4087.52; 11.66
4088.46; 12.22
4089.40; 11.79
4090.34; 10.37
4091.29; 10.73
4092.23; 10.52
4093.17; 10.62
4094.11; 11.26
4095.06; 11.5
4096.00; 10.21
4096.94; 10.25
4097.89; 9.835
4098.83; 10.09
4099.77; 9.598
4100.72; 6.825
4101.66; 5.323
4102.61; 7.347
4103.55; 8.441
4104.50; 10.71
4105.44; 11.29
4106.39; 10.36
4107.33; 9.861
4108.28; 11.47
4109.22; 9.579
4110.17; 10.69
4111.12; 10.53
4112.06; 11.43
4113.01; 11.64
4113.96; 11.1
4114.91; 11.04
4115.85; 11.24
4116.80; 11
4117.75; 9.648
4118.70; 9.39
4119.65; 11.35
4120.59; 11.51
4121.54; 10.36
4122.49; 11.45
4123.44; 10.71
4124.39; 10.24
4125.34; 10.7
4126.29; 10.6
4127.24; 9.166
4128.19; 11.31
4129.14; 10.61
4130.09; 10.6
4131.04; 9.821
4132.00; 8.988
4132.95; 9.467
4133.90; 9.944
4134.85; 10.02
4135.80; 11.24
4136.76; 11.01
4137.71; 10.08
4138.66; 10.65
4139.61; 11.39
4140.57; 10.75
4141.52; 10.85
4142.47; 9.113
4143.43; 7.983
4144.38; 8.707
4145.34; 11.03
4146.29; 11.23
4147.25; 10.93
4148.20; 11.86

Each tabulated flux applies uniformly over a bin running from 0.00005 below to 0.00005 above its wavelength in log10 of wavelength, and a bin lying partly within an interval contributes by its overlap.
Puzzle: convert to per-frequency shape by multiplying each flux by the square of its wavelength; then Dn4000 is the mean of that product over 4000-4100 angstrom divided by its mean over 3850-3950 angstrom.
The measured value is 1.5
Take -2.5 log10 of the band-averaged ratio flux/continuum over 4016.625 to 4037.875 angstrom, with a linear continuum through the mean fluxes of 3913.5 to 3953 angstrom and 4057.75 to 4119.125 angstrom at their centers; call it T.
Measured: -0.17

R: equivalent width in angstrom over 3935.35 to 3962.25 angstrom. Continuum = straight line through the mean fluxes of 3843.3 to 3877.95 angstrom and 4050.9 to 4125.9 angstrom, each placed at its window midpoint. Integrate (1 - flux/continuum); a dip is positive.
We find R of 3.27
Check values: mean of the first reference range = 7.58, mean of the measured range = 7.55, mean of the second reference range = 10.2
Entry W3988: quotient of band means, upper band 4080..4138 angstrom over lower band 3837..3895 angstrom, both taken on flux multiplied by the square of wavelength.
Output 1.63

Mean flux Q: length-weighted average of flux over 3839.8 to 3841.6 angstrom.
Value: 5.02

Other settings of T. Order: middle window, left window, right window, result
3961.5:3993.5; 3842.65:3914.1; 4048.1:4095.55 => 0.19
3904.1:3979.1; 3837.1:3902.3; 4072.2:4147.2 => 0.20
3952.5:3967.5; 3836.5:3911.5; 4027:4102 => 0.16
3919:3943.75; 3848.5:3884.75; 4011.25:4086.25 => 0.45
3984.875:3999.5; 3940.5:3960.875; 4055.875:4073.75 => -0.11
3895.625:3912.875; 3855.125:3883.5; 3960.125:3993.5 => -0.13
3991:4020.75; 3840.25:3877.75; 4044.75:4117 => -0.11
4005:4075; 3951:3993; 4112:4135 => -0.12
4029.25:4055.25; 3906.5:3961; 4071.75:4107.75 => -0.11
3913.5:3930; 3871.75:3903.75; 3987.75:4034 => 0.10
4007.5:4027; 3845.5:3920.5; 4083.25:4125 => -0.13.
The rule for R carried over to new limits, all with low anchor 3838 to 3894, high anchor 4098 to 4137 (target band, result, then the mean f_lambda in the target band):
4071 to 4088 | 0.02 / 9.71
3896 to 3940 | 5.35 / 6.79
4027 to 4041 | -1.46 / 10.1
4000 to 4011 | -1.47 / 10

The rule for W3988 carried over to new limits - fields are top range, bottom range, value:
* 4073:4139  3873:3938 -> 1.64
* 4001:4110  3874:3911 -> 1.47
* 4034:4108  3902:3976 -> 1.58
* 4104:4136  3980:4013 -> 1.14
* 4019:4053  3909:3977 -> 1.57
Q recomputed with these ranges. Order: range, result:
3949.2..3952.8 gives 8.16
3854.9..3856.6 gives 7.66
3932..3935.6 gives 1.48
